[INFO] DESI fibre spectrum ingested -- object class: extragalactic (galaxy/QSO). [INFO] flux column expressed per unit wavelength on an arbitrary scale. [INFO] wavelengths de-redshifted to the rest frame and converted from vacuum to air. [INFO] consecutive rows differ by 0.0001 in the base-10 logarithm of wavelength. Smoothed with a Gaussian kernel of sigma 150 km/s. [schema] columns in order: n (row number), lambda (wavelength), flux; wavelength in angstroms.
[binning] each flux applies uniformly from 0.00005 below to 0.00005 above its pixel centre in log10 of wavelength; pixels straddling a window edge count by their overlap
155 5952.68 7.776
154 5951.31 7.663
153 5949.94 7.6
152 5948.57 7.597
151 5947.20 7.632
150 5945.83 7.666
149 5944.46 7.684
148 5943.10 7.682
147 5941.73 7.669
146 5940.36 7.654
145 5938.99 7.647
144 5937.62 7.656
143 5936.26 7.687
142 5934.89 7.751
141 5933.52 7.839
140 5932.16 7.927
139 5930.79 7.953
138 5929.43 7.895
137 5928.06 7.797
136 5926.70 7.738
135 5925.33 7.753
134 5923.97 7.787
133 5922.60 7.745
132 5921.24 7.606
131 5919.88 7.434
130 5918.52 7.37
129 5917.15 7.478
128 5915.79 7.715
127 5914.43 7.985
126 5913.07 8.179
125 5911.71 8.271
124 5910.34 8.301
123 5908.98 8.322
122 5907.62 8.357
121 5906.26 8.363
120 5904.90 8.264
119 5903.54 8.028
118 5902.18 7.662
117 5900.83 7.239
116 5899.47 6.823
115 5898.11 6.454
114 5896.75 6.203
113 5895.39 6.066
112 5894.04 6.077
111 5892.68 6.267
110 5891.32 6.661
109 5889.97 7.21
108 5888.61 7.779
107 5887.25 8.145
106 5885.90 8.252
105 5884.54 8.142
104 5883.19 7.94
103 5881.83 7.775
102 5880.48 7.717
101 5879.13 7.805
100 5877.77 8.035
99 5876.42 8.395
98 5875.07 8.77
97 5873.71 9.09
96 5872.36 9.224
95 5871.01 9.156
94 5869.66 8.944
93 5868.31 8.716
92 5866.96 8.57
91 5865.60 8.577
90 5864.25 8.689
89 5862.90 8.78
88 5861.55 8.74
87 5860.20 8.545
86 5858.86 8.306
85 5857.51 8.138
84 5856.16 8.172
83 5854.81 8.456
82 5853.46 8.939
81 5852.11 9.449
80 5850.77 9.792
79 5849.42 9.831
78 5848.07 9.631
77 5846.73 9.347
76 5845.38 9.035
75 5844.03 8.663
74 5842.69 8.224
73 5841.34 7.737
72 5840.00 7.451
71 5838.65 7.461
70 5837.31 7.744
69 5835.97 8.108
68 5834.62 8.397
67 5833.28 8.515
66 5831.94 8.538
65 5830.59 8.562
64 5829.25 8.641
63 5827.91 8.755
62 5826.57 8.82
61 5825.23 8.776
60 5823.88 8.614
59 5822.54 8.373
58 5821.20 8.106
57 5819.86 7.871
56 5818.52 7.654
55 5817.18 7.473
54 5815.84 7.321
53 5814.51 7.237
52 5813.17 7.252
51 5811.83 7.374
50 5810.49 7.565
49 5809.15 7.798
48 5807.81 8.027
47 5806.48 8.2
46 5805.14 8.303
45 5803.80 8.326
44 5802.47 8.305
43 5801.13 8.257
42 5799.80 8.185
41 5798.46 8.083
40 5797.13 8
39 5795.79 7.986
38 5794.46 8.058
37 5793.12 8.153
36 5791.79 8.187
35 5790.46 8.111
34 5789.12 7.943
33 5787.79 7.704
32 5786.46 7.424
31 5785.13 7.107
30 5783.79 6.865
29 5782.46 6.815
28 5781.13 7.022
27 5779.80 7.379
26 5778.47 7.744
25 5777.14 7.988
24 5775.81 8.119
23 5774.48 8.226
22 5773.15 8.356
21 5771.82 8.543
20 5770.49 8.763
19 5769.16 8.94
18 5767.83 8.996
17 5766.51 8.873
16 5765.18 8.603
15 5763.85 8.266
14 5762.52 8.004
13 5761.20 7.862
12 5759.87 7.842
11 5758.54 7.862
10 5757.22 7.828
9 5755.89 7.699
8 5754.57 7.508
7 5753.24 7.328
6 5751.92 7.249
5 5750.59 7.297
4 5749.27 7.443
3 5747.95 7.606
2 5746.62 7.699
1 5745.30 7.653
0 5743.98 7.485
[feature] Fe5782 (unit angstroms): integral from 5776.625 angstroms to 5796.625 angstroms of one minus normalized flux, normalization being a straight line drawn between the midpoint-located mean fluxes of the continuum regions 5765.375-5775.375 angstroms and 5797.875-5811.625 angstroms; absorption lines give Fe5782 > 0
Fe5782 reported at 1.78 angstroms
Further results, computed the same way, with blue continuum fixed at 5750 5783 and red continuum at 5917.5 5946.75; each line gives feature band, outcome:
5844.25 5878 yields -4.5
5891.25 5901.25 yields 1.7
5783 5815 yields 0.3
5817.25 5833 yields -1.0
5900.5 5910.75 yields -0.4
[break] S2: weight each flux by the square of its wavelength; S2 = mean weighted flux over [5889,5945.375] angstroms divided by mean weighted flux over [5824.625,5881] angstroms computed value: 0.9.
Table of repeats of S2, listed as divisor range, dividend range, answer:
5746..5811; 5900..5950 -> 1.04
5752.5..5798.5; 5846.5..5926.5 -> 1.06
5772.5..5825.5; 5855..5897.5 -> 1.05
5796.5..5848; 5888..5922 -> 0.94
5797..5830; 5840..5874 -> 1.11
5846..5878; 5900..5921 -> 0.91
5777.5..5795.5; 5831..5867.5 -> 1.15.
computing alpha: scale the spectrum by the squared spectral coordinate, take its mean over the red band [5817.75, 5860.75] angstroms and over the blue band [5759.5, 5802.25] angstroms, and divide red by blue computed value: 1.1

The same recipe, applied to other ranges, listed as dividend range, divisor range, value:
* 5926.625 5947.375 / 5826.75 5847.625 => 0.96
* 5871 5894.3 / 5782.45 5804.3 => 1.03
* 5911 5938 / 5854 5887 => 0.94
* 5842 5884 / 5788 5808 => 1.09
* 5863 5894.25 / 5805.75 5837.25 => 1.02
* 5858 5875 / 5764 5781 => 1.09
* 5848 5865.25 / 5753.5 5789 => 1.15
